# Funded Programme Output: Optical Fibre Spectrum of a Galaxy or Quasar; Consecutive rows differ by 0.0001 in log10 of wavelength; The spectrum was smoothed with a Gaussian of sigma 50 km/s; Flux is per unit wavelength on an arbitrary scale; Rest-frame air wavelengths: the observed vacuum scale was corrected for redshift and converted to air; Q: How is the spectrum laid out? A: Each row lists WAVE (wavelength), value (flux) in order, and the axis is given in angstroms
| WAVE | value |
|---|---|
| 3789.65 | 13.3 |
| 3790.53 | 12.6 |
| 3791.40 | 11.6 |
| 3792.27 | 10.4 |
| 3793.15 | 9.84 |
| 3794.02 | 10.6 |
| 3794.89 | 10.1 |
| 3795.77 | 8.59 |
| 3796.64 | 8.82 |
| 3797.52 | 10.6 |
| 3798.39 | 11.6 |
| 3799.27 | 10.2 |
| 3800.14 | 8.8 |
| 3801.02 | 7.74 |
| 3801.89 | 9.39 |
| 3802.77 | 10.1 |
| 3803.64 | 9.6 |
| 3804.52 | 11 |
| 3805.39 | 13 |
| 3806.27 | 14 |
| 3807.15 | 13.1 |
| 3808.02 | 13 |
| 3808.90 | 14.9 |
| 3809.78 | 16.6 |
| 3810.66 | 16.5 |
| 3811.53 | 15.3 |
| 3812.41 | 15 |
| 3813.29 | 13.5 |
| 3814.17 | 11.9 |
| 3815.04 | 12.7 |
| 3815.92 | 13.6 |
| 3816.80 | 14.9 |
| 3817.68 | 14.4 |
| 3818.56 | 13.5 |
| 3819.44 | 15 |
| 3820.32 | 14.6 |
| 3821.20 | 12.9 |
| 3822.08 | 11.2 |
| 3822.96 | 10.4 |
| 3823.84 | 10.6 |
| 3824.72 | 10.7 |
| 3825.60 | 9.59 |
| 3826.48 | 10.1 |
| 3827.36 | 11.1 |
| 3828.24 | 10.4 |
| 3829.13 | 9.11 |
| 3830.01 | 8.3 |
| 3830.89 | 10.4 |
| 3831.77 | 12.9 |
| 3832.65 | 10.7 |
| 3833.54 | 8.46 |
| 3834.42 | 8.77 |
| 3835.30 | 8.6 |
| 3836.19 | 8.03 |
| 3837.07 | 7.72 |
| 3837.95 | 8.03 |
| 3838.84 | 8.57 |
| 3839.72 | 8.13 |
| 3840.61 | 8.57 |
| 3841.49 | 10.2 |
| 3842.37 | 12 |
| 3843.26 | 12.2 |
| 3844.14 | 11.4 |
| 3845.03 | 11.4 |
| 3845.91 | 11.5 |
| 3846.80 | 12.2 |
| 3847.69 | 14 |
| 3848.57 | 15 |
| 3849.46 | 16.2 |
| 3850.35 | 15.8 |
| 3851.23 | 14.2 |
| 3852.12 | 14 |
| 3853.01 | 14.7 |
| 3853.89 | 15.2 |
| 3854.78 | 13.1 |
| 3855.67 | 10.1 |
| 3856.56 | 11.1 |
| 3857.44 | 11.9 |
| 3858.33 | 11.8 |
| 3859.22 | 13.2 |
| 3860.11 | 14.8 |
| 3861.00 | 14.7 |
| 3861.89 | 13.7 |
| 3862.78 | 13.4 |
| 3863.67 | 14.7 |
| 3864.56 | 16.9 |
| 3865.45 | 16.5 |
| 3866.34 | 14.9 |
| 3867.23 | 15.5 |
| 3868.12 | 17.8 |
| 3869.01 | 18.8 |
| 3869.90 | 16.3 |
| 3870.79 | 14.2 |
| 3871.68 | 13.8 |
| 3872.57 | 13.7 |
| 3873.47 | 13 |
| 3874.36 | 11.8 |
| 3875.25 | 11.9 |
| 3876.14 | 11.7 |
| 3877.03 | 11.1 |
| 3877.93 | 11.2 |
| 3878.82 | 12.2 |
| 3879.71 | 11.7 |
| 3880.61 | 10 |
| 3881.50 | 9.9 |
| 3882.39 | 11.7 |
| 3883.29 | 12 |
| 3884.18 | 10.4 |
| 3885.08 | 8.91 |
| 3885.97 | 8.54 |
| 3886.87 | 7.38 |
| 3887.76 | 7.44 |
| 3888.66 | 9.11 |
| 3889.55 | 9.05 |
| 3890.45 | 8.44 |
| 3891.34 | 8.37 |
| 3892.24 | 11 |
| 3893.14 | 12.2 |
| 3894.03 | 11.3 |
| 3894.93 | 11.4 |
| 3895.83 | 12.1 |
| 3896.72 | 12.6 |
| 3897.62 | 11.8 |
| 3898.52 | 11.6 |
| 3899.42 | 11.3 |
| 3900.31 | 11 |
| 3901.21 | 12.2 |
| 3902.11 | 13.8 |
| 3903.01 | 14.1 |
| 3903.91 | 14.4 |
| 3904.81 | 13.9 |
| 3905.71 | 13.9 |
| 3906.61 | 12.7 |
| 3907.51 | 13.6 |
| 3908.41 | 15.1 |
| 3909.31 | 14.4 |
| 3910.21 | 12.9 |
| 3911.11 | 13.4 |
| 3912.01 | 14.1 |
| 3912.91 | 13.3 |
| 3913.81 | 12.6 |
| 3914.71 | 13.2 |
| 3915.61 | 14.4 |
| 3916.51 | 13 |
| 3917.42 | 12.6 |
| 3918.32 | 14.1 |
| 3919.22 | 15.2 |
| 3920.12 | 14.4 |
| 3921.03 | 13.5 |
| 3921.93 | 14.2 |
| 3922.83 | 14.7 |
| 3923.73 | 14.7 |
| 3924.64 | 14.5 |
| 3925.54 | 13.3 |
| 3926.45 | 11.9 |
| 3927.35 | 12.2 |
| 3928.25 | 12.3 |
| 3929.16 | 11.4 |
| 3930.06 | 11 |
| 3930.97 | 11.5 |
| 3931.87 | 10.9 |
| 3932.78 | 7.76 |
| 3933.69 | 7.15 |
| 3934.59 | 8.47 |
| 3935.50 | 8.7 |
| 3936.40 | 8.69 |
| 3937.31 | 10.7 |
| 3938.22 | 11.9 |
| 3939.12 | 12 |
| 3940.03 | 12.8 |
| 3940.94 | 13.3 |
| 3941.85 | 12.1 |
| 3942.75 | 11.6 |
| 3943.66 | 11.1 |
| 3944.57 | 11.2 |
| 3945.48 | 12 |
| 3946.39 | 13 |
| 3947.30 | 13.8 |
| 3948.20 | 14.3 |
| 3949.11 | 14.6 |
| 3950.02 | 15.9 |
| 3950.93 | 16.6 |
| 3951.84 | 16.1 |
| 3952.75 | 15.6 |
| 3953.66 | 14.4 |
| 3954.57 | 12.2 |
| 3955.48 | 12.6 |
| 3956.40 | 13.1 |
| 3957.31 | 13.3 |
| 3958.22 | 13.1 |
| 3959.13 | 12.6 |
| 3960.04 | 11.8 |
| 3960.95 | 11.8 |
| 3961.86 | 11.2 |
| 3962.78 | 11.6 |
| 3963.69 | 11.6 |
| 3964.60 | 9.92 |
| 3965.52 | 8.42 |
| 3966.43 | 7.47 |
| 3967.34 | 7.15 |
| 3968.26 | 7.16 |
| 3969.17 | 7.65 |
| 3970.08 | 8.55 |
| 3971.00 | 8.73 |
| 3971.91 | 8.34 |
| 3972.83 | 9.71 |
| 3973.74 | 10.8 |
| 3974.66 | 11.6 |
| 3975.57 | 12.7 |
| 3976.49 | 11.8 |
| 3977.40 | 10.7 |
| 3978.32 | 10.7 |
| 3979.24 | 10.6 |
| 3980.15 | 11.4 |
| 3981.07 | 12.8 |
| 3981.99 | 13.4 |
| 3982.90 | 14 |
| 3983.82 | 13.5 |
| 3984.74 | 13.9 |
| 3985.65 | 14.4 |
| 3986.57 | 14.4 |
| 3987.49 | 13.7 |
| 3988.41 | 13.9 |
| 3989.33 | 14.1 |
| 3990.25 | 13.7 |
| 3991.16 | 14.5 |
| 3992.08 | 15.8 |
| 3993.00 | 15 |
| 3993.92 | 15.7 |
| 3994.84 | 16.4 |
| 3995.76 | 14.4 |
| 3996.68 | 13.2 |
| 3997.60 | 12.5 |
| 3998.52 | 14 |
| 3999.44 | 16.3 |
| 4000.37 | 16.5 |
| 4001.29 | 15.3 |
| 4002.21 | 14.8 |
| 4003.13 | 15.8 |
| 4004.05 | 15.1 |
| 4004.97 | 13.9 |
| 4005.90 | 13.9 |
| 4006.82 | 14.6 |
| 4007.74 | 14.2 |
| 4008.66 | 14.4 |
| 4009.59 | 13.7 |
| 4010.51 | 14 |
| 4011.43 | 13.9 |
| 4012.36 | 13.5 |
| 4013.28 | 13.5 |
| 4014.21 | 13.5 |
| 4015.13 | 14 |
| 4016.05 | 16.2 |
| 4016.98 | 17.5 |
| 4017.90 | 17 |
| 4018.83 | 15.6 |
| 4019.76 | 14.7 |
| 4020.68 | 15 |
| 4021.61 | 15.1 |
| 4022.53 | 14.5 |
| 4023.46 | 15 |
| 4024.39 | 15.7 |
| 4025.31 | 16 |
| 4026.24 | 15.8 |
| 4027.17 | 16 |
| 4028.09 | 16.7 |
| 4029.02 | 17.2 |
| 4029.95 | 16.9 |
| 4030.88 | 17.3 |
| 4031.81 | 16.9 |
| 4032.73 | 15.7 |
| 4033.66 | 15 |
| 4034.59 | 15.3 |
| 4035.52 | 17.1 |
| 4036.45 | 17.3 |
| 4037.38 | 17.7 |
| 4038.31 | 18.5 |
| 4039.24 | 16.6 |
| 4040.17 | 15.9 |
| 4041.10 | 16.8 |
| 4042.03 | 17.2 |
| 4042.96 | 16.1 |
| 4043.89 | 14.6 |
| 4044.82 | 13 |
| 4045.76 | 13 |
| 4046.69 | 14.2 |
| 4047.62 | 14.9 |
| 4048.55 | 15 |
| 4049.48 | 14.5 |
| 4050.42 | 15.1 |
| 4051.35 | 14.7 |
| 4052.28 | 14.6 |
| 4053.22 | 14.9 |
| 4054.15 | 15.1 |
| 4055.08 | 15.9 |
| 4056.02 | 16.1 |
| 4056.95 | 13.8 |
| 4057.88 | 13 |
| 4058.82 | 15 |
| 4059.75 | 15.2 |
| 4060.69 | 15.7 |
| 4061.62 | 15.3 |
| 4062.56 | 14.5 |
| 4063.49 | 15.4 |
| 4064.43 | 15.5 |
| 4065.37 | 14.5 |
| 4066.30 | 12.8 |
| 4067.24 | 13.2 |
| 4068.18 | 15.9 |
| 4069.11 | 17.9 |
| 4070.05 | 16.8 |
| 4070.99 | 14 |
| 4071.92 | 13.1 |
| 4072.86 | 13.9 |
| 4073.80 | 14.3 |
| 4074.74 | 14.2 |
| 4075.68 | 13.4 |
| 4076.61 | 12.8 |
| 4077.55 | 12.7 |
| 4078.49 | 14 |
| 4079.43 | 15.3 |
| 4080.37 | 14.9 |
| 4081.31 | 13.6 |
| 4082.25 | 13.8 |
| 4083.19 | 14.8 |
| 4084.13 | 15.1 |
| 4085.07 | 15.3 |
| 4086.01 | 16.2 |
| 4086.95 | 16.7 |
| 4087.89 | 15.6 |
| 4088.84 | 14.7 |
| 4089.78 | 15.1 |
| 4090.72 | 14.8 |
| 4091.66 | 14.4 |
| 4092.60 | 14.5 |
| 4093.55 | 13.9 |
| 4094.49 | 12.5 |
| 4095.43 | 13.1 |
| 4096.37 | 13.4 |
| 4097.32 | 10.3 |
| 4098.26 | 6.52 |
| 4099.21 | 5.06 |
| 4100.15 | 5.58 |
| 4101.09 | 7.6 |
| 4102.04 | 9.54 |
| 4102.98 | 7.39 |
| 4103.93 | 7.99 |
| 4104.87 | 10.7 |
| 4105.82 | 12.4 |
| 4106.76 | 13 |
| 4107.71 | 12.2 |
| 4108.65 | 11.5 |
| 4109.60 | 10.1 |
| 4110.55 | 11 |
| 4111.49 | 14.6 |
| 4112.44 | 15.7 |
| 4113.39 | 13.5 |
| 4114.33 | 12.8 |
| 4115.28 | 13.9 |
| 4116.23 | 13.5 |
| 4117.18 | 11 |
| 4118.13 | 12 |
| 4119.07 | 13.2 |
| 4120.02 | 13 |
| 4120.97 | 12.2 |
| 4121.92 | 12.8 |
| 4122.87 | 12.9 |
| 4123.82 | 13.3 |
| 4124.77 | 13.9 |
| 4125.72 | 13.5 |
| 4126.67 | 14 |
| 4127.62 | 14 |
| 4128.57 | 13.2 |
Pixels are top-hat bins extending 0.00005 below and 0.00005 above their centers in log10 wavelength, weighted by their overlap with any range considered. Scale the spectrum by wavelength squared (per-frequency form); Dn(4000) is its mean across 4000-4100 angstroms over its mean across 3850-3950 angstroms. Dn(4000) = 1.27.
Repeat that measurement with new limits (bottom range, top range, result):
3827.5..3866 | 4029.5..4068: 1.43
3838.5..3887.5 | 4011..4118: 1.24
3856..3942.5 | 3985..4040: 1.30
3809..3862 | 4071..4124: 1.20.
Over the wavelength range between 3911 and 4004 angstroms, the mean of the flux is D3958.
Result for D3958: 12.6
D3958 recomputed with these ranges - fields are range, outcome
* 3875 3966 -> 12.1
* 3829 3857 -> 11.3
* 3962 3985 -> 10.5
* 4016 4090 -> 15.3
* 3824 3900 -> 11.8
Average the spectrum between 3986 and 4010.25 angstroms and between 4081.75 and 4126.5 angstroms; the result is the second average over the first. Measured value 0.86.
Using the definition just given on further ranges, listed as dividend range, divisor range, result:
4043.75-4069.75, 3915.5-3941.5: 1.22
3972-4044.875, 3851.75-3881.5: 1.08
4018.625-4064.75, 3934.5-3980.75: 1.35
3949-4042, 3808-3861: 1.15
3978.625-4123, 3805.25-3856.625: 1.17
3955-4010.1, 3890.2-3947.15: 1.03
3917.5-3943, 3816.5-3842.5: 1.13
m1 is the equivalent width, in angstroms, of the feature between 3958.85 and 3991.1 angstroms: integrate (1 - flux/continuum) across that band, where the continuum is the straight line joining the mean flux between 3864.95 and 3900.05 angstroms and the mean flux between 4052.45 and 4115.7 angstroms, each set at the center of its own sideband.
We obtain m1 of 3.2 angstroms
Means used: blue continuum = 11.9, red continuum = 13.4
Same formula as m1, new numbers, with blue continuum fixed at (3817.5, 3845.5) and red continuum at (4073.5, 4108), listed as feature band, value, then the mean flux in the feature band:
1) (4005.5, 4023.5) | -4.0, 14.7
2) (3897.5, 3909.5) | -2.2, 13.1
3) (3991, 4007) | -4.0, 14.9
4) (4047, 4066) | -3.9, 14.9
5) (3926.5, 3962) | -2.3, 12.2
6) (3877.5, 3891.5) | 1.5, 9.8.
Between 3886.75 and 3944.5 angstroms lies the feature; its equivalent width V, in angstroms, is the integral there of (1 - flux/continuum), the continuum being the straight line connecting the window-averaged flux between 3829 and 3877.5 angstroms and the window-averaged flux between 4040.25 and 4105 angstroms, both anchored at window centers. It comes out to 3.7 angstroms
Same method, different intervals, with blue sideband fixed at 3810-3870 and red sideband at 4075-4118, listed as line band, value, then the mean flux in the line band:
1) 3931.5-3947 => 2.2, 10.8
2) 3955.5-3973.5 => 3.3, 10.2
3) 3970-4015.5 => -3.1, 13.4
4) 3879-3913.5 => 2.6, 11.6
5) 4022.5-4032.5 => -2.9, 16.2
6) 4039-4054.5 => -3.0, 15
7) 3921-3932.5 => -0.1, 12.7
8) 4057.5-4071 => -2.6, 15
